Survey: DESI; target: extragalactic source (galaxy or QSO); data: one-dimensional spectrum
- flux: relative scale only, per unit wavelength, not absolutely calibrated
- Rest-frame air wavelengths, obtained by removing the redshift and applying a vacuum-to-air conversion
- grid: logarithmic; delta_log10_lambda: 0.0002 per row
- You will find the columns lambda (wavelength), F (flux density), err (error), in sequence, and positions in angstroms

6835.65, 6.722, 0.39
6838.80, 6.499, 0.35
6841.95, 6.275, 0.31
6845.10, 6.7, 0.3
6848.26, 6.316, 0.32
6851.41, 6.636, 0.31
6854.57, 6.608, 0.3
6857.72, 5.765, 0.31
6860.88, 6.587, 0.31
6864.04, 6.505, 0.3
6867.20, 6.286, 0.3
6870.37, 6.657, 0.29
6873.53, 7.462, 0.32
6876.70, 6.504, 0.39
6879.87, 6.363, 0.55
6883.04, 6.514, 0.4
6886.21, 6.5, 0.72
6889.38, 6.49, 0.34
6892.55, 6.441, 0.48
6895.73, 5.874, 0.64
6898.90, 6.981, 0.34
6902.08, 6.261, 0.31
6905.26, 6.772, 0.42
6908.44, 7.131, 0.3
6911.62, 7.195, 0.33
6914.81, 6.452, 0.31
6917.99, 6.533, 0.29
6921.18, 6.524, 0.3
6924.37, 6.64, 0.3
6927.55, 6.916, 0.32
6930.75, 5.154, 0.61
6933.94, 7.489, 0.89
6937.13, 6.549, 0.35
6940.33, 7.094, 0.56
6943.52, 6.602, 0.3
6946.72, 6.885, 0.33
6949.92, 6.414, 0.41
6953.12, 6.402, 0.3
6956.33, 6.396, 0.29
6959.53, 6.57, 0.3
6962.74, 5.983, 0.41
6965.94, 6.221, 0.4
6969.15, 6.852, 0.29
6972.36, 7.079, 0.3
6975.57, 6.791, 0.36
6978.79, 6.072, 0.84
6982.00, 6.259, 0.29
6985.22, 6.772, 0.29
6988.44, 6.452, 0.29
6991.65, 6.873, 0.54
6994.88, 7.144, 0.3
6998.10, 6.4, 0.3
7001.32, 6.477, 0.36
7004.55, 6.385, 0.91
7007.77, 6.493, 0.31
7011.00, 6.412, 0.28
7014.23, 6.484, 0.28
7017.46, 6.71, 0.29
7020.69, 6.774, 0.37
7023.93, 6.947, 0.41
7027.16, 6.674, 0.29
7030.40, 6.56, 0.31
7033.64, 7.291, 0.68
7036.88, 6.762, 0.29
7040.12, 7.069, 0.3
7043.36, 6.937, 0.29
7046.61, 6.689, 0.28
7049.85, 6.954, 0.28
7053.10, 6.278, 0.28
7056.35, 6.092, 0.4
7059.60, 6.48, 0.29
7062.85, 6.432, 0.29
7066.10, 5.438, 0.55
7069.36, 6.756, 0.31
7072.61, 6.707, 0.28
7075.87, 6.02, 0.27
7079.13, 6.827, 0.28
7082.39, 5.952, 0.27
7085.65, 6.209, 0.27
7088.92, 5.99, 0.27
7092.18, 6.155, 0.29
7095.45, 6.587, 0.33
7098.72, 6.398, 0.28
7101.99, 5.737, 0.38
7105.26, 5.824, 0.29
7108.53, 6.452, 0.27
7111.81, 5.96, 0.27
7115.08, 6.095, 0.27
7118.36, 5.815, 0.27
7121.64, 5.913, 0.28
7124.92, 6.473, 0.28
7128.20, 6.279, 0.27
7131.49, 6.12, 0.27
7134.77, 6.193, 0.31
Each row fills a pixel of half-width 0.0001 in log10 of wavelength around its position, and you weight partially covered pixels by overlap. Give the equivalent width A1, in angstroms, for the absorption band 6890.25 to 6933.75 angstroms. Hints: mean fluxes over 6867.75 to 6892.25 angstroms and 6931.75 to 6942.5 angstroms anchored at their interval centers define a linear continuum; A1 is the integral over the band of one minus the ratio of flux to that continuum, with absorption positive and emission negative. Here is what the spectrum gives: 1.5 angstroms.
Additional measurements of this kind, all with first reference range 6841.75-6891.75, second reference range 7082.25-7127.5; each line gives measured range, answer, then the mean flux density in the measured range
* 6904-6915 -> -0.9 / 6.94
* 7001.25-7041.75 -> -2.9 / 6.7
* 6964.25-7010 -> -2.0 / 6.59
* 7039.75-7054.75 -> -1.3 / 6.76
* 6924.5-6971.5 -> -1.2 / 6.55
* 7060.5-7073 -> -0.2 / 6.31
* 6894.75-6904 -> 0.1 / 6.42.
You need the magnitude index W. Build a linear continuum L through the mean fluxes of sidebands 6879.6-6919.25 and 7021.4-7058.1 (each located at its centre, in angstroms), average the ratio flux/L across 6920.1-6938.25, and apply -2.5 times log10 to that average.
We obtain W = 0.01 mag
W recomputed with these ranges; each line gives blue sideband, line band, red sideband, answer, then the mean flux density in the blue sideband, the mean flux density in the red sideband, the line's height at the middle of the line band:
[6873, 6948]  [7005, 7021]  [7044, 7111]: -0.02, 6.63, 6.3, 6.43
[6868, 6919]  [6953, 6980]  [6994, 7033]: 0.02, 6.63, 6.63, 6.63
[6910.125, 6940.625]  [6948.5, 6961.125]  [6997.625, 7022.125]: 0.02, 6.63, 6.52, 6.59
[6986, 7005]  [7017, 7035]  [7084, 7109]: -0.05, 6.64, 6.16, 6.5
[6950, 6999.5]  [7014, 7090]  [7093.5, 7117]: -0.04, 6.55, 6.15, 6.31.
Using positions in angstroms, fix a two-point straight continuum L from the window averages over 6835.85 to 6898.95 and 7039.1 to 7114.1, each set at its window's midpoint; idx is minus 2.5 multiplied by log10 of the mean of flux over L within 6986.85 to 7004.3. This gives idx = -0.04 mag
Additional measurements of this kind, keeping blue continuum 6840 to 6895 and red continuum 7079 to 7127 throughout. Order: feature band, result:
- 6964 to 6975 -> -0.06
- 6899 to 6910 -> -0.05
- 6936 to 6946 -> -0.06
